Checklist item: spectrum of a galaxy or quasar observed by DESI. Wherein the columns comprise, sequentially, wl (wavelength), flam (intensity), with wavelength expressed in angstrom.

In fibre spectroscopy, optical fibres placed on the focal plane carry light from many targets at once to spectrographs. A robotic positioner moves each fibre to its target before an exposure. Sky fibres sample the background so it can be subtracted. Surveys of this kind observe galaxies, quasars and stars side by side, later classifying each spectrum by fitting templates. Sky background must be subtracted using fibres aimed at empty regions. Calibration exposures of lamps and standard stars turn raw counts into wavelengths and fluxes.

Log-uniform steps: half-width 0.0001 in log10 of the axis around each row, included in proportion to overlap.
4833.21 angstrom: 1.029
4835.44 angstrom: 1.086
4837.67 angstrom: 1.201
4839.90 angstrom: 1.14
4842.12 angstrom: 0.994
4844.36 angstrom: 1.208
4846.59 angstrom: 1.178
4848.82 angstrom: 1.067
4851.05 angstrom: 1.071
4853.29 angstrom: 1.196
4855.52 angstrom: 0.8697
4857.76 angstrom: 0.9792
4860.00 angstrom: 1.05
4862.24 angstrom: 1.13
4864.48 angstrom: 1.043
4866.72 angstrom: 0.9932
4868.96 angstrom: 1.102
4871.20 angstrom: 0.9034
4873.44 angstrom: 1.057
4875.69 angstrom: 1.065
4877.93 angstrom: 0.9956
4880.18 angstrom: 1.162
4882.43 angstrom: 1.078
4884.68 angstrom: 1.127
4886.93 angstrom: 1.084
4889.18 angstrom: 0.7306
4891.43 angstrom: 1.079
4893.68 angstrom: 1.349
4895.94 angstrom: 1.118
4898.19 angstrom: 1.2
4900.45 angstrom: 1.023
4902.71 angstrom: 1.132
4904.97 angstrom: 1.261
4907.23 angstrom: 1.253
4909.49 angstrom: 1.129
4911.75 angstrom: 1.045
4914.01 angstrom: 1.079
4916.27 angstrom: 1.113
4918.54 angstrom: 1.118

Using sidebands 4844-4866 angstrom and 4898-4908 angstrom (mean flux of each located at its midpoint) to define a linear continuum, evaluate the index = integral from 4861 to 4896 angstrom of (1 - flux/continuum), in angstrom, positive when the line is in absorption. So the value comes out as 1.8 angstrom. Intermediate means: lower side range 1.07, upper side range 1.17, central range 1.06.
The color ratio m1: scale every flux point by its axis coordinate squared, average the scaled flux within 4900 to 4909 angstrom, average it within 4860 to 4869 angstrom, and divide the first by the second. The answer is 1.13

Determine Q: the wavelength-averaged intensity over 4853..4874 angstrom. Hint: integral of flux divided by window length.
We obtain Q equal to 1.03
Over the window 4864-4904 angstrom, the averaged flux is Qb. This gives 1.07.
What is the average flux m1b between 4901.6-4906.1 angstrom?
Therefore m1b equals 1.2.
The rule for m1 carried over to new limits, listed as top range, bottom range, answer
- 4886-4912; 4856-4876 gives 1.10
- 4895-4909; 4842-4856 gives 1.08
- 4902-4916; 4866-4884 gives 1.11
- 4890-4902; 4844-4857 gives 1.07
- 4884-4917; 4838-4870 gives 1.06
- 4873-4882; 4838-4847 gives 0.96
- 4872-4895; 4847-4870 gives 1.03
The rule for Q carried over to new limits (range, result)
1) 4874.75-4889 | 1.06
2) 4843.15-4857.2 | 1.09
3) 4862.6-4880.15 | 1.04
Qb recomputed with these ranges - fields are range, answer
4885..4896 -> 1.07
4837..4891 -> 1.06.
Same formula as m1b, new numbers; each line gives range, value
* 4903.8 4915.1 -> 1.15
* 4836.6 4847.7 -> 1.14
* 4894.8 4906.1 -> 1.15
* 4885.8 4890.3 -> 0.908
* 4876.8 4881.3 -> 1.08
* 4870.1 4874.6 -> 0.981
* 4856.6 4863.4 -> 1.05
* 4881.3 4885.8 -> 1.1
